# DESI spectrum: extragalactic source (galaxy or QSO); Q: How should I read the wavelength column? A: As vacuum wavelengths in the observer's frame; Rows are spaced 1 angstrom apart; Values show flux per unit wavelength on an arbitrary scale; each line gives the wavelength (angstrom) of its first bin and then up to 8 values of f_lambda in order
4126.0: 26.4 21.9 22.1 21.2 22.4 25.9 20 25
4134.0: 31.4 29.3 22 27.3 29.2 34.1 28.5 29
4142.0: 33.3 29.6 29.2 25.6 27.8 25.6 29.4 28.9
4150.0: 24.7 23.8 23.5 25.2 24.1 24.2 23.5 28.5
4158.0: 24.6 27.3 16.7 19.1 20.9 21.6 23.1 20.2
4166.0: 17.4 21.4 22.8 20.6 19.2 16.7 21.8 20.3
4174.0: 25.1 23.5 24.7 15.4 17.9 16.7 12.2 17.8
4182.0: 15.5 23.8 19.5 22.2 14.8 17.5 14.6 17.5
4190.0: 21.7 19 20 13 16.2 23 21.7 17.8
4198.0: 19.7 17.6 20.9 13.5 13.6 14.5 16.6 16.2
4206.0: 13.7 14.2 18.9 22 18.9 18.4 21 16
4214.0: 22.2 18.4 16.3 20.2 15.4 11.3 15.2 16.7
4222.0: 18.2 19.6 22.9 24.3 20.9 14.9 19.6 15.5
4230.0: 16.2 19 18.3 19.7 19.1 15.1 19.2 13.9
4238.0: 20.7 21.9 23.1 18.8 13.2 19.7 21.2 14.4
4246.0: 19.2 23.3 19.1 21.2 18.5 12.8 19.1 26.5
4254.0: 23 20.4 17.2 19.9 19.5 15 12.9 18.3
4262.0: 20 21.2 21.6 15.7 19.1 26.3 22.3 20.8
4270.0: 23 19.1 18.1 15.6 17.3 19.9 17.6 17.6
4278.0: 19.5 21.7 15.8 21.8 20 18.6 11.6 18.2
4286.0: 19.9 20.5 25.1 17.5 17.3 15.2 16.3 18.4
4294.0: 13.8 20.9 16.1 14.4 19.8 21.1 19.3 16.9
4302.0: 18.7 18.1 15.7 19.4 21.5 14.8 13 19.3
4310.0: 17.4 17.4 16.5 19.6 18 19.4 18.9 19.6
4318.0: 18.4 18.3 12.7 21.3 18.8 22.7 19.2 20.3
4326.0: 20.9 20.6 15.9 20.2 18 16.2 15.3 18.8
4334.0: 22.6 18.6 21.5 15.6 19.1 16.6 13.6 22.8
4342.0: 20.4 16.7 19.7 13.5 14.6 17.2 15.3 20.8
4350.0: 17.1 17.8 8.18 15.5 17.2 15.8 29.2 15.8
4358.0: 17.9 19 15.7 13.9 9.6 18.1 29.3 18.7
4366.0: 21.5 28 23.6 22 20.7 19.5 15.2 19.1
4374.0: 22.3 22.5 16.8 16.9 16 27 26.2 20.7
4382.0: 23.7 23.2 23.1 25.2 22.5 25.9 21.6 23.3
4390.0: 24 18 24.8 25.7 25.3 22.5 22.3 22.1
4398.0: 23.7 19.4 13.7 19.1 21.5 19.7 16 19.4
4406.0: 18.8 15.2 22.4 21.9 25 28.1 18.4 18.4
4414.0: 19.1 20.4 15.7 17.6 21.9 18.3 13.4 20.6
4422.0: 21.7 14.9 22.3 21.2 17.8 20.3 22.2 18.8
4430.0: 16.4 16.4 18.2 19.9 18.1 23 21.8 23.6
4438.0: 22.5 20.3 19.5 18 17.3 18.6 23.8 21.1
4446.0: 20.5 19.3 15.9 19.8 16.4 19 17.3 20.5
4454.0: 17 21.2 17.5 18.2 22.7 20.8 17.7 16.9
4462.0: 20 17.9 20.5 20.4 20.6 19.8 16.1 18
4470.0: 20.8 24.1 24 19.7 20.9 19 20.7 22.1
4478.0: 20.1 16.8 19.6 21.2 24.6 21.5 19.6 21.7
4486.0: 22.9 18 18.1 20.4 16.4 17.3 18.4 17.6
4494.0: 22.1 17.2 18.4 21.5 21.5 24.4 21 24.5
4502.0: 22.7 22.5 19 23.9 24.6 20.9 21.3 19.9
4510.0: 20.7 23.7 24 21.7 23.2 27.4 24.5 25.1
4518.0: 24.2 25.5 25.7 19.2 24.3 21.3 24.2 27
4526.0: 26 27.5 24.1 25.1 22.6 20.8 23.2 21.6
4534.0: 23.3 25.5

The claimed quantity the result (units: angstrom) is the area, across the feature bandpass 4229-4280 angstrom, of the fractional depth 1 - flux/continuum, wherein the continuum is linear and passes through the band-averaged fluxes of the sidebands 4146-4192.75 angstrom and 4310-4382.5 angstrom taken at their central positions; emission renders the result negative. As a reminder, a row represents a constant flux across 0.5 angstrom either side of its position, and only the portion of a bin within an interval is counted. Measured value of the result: 2.6 angstrom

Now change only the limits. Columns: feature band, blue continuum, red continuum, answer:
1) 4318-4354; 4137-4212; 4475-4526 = 6.0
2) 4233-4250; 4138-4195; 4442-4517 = 2.2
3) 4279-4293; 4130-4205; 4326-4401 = 1.5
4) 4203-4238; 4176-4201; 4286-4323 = 0.6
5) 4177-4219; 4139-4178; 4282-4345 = 8.9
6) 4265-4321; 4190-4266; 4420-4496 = 0.9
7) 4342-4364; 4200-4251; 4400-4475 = 2.3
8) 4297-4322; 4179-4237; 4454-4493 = 0.7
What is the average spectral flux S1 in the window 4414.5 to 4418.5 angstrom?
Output 18.9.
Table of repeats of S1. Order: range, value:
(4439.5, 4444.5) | 19.4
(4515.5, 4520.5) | 25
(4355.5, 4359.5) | 20.5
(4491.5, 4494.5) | 19.4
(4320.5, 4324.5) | 20.5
